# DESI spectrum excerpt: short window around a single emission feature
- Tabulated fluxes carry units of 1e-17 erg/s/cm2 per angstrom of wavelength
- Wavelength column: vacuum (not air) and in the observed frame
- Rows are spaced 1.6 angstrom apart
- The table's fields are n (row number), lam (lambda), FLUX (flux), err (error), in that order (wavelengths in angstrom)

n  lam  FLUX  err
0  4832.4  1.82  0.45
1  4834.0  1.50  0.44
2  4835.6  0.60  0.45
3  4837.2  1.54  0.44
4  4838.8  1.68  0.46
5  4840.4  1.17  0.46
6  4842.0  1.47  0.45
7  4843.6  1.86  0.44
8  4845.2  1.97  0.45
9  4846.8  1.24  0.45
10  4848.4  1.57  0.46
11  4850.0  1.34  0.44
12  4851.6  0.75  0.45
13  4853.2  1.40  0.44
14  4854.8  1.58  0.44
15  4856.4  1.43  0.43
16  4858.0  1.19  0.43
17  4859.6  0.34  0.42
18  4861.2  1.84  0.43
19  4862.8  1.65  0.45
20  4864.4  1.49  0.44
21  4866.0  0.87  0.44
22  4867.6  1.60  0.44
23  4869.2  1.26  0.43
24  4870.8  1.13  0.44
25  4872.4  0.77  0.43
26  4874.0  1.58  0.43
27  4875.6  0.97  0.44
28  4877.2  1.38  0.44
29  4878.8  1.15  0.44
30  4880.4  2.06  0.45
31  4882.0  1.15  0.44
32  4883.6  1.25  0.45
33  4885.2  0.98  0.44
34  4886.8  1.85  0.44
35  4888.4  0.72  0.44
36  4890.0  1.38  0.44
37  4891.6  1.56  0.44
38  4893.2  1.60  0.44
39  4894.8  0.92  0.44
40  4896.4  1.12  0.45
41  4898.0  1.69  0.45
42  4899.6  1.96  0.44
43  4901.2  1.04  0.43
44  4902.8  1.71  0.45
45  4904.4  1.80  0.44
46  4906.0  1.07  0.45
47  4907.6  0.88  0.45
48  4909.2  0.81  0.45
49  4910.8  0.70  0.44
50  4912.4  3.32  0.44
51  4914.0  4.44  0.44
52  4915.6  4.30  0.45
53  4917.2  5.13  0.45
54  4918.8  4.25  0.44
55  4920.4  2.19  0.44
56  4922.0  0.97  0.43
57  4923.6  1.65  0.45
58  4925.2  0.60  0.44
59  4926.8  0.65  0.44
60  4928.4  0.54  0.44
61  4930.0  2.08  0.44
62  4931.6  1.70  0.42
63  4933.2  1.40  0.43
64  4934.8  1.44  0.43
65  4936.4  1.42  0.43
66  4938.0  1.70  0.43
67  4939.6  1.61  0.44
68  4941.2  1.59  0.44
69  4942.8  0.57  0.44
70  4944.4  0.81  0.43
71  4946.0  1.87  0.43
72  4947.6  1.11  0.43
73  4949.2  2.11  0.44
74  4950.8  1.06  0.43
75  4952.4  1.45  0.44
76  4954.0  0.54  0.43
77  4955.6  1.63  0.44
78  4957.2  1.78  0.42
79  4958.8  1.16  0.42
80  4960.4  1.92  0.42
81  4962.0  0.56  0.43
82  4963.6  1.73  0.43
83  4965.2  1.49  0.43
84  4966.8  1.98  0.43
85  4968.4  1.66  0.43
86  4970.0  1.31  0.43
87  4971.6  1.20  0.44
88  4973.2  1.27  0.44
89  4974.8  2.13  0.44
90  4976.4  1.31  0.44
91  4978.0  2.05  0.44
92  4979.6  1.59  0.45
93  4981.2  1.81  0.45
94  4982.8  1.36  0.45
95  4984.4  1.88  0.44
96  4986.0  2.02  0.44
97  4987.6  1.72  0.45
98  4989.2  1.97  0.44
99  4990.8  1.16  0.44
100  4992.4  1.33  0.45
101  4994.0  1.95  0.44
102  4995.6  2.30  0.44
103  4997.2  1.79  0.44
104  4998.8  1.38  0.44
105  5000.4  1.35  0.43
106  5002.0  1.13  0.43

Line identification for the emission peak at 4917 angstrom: [O II]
